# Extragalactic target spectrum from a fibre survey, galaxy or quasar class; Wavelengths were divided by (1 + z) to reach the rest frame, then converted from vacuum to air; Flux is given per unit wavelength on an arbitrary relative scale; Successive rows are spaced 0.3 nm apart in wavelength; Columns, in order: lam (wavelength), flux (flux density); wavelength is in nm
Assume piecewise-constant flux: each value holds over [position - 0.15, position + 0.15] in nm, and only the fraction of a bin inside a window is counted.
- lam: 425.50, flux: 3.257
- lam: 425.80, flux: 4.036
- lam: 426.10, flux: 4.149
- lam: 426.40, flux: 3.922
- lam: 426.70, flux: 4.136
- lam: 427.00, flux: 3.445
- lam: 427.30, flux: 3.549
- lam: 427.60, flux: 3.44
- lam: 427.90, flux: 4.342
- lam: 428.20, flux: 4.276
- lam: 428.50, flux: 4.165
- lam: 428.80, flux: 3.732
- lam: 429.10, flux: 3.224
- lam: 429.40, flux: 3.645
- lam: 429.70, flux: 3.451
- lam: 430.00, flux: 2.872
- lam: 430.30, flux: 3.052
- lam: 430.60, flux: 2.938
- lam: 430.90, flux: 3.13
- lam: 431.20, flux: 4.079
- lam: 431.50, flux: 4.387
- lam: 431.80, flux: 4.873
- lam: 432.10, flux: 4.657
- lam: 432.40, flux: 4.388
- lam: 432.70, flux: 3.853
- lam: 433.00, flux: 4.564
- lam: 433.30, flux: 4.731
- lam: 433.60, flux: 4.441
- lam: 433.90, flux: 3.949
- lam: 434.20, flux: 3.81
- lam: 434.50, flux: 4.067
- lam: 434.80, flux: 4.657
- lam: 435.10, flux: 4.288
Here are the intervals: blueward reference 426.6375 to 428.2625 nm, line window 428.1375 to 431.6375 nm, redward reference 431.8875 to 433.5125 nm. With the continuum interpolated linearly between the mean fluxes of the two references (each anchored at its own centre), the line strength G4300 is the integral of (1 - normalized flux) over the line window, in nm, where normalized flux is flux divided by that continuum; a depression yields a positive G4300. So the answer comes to 0.47 nm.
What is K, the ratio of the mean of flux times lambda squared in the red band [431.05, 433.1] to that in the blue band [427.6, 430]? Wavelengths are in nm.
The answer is 1.2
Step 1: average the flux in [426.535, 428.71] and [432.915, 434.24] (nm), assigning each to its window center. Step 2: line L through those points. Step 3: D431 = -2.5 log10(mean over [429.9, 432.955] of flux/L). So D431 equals 0.09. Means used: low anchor 3.9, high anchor 4.33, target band 3.86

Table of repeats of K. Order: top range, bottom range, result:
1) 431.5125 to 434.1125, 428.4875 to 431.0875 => 1.35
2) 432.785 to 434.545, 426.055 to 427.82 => 1.16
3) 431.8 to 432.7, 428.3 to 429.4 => 1.22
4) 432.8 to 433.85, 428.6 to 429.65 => 1.29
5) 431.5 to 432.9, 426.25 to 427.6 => 1.22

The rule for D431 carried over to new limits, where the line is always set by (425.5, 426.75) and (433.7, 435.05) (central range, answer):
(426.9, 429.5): 0.07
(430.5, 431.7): 0.10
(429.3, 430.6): 0.25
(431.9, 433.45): -0.09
